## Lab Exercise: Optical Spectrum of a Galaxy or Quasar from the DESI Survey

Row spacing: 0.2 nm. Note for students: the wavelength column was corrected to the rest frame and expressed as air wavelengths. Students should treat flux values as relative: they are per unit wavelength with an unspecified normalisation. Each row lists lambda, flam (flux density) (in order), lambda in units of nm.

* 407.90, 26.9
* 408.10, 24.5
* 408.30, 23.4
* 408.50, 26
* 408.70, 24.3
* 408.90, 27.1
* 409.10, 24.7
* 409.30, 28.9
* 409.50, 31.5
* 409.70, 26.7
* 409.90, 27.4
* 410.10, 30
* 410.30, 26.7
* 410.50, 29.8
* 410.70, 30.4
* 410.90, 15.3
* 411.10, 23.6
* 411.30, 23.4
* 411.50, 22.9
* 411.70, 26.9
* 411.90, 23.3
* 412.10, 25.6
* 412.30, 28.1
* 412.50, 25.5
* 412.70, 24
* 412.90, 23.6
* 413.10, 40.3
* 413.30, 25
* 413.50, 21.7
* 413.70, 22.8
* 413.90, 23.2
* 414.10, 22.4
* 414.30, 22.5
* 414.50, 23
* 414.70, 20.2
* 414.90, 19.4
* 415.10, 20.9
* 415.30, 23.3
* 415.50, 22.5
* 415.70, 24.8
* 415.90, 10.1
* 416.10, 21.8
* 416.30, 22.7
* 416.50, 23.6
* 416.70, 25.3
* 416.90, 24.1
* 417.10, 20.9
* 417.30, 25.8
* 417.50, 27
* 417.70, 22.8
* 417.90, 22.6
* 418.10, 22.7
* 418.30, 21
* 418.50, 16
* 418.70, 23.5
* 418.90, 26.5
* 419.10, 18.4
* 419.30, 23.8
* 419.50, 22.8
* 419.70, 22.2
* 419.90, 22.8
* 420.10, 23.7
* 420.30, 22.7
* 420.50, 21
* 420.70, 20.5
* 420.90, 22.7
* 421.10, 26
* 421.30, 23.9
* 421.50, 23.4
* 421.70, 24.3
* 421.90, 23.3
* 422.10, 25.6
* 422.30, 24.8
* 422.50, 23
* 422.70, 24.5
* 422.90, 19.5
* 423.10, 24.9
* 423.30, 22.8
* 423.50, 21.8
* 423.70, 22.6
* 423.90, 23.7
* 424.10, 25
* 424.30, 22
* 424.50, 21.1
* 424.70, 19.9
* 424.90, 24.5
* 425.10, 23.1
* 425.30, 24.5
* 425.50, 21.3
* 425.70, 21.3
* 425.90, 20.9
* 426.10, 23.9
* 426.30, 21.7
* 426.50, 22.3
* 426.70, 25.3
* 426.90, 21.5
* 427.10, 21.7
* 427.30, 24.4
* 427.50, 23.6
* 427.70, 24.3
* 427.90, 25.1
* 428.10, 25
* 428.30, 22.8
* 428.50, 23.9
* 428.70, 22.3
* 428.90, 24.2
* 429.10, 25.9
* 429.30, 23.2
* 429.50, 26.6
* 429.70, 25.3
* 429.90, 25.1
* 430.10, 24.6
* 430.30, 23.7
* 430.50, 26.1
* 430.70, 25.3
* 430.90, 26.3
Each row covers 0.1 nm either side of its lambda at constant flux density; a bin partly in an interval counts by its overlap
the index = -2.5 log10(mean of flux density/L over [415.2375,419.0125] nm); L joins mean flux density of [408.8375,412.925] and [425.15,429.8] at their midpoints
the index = 0.12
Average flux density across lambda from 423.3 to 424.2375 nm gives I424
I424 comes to 23.2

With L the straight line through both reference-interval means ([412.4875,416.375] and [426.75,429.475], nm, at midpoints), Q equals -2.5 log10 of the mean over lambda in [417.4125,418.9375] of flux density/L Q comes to 0.03 mag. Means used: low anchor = 22.9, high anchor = 23.8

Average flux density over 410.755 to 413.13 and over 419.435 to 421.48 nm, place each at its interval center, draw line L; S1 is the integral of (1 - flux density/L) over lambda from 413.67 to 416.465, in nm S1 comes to 0.31 nm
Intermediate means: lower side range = 24.9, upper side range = 22.9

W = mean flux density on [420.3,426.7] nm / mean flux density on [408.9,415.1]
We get 0.91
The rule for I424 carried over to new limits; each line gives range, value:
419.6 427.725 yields 23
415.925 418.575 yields 22.5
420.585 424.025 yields 23.4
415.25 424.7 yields 22.7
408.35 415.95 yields 24.8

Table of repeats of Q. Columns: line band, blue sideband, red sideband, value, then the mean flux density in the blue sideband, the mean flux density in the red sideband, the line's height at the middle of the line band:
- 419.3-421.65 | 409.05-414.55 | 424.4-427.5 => 0.04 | 25.7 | 22.5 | 23.8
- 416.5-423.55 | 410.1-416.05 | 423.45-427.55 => 0.01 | 23.9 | 22.7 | 23.2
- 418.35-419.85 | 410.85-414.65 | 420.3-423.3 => 0.08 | 24.4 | 23.3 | 23.7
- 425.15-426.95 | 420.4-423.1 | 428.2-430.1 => 0.06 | 23.3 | 24.4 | 23.9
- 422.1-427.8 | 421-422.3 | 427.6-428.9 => 0.06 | 24.4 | 23.9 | 24.2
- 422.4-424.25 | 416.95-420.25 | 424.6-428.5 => -0.01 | 22.7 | 23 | 22.9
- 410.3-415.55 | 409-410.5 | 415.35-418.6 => 0.05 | 28.1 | 22.1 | 25.5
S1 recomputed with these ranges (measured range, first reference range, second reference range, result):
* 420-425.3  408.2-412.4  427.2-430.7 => 0.40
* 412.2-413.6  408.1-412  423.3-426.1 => -0.09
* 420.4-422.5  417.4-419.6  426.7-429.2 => -0.06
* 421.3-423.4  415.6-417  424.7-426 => -0.14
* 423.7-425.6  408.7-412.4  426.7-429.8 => 0.13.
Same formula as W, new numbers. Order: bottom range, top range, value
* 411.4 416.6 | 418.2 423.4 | 0.97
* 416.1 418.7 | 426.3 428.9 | 1.03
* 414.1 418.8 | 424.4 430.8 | 1.07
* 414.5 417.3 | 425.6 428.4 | 1.07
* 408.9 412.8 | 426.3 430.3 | 0.92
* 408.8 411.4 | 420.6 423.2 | 0.89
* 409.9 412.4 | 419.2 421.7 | 0.90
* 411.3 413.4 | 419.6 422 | 0.87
